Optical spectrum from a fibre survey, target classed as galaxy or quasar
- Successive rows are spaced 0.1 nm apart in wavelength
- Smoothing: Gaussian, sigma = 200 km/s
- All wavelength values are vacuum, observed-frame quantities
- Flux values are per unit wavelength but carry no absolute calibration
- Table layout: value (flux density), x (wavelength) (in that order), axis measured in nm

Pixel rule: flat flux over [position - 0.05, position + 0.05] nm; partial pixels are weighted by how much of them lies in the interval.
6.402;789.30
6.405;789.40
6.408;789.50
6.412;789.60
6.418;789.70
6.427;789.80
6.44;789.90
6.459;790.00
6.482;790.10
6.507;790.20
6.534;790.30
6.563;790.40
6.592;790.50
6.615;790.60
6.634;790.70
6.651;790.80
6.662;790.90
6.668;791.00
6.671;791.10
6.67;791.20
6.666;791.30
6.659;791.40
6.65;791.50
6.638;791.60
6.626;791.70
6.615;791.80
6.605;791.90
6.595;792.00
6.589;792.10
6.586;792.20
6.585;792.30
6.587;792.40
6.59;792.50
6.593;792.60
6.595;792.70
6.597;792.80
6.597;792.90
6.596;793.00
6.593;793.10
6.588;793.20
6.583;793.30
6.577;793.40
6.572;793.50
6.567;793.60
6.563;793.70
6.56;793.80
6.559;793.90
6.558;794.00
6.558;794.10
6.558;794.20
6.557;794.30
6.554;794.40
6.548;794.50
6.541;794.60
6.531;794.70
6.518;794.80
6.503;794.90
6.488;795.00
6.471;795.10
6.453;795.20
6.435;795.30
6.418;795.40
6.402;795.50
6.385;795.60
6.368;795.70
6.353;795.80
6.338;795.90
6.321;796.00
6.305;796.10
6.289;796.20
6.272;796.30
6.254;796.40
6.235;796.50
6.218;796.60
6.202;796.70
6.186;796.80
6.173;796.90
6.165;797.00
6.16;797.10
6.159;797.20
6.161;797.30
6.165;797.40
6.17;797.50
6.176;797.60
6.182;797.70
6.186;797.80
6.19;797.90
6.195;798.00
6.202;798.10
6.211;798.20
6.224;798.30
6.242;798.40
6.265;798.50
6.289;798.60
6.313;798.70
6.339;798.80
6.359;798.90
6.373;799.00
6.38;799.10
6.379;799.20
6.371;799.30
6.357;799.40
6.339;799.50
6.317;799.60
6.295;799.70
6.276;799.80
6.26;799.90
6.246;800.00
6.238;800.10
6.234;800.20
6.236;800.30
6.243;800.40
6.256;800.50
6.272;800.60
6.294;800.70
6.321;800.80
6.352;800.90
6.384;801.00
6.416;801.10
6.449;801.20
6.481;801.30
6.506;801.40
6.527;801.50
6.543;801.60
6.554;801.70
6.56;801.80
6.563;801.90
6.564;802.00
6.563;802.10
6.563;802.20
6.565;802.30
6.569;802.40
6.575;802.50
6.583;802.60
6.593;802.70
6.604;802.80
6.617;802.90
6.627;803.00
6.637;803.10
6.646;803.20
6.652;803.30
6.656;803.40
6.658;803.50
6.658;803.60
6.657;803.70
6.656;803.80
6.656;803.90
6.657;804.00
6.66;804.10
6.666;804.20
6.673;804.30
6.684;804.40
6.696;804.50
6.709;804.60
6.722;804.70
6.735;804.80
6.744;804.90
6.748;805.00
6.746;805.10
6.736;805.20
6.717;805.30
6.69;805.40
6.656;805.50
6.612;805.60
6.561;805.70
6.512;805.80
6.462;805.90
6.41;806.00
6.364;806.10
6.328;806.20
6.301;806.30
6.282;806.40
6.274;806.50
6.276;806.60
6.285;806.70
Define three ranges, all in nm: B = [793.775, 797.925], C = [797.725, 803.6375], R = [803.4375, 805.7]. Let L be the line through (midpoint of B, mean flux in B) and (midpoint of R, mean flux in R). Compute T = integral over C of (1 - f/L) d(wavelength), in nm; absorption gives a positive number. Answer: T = 0.11 nm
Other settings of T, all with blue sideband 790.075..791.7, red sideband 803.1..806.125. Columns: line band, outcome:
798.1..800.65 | 0.13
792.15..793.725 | 0.01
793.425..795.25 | 0.02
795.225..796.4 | 0.05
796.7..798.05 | 0.09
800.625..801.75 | 0.03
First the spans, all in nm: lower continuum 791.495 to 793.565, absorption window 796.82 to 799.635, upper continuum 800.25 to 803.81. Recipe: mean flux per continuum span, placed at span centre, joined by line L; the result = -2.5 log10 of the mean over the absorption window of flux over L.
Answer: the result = 0.05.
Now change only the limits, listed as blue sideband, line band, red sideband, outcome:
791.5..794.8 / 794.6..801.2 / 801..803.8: 0.047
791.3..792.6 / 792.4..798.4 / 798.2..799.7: 0.013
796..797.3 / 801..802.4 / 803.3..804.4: 0.001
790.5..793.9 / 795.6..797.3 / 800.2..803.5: 0.052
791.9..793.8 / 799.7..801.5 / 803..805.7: 0.054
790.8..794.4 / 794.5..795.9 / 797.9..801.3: 0.007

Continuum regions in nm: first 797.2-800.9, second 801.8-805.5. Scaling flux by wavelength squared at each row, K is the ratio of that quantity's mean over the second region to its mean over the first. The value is 1.07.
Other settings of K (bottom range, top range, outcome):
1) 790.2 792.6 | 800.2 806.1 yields 1.02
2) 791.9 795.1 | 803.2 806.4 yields 1.04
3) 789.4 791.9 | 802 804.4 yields 1.04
